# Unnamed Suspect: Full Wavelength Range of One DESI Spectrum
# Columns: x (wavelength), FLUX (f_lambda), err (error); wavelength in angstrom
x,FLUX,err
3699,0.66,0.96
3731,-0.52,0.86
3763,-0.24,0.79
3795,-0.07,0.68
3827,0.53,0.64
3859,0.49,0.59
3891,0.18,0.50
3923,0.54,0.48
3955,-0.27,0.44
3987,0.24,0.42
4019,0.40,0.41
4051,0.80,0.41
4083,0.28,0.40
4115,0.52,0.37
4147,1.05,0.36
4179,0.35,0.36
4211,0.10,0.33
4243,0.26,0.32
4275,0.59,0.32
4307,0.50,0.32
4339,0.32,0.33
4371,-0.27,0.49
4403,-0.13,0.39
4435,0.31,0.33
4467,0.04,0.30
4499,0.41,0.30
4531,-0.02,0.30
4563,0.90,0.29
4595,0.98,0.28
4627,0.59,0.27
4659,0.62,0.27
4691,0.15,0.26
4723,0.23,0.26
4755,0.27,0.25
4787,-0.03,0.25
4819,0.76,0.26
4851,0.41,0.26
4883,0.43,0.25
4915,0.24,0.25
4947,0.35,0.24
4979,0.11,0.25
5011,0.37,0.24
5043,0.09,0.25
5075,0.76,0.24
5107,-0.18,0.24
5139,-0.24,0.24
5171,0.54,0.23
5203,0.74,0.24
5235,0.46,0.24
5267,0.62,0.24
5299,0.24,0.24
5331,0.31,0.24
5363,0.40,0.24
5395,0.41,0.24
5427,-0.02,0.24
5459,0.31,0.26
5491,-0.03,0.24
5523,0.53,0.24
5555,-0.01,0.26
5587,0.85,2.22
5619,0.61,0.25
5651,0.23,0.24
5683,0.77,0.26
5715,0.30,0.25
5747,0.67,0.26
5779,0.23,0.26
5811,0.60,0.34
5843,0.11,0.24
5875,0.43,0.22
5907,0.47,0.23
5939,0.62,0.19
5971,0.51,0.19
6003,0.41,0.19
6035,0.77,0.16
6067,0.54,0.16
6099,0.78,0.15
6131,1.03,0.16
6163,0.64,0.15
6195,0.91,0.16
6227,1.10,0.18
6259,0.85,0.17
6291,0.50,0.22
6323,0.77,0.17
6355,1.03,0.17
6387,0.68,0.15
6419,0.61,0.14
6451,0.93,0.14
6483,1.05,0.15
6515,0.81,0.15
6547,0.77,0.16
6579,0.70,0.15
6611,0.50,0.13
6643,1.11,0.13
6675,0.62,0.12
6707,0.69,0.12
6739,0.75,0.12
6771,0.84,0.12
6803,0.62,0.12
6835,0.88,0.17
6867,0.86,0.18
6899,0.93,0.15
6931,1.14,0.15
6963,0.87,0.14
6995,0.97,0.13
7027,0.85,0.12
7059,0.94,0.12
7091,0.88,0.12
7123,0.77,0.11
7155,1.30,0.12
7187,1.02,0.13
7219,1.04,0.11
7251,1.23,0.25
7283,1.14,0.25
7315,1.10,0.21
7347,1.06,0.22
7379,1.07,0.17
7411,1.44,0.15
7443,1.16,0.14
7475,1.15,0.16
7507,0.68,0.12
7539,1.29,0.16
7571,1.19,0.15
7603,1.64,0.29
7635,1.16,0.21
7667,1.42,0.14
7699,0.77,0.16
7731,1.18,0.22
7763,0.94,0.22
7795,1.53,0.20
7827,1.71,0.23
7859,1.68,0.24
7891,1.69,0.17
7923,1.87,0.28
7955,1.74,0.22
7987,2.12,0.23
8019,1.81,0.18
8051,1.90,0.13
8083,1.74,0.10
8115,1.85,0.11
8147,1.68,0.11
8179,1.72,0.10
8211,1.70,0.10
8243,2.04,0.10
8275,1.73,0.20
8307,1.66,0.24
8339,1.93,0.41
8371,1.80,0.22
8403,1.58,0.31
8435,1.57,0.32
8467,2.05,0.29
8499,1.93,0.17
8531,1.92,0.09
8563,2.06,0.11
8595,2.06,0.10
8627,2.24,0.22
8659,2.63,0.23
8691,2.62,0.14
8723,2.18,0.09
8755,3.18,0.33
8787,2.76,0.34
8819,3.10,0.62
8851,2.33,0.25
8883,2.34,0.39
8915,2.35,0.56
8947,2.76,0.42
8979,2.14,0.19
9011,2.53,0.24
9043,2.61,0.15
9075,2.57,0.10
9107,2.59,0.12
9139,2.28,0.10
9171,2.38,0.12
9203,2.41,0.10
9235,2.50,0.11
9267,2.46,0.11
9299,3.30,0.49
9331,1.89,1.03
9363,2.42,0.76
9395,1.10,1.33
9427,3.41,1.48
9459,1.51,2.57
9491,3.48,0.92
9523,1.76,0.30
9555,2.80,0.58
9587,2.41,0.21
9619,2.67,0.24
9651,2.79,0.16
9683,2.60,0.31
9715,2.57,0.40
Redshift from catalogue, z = 0.956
